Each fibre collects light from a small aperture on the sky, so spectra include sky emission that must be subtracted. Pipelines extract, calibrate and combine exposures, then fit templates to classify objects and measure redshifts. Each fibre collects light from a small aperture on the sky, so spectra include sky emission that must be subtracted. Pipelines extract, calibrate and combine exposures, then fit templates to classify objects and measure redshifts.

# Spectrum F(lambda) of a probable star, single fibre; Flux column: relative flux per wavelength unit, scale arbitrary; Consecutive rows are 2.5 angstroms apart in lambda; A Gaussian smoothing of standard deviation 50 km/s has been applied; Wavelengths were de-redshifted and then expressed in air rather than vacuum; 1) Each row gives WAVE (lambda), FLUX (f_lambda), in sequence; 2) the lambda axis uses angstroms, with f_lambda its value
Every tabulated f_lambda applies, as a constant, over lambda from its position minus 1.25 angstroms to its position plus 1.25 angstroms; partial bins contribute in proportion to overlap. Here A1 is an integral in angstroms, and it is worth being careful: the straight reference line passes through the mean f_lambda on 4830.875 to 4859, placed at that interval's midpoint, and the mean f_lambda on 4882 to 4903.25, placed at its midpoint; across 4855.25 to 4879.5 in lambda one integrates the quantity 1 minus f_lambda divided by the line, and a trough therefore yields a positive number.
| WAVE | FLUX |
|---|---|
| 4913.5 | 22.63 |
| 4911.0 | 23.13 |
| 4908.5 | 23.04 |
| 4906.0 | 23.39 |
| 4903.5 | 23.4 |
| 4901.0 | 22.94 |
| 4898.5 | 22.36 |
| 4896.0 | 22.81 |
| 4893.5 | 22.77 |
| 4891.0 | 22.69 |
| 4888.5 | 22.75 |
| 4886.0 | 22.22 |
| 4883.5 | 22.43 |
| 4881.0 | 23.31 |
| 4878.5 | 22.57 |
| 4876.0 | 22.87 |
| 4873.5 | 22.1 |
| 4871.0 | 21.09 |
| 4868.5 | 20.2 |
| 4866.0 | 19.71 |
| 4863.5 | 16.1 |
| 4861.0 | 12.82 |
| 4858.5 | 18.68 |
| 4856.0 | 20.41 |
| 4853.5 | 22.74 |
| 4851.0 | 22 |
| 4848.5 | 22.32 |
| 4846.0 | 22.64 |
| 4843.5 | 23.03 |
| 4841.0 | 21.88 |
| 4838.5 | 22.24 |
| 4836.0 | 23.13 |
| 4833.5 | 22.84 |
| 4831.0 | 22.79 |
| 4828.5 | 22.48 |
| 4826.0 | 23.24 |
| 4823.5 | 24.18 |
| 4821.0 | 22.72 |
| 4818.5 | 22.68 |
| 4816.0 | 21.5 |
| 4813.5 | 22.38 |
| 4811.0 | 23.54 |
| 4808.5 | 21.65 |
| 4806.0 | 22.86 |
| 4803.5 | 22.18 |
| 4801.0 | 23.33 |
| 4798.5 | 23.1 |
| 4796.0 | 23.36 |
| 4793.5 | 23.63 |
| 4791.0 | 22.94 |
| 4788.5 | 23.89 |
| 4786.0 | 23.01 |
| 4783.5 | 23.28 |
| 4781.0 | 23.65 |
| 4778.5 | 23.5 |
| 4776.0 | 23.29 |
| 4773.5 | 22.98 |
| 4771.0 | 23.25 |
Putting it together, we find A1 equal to 3.0 angstroms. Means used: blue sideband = 22.1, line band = 19.6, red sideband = 22.7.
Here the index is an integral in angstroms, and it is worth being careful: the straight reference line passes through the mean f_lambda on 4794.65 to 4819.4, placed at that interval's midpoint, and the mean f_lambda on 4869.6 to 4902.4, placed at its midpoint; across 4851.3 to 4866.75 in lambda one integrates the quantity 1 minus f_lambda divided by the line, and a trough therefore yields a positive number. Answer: 2.7 angstroms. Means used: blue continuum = 22.7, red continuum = 22.5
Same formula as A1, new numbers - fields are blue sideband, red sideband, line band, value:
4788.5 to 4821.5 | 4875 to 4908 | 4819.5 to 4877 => 3.6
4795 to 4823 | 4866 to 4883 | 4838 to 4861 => 1.0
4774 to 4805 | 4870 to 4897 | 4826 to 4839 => 0.1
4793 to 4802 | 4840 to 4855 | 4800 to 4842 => 0.4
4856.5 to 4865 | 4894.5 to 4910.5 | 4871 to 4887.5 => -2.7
